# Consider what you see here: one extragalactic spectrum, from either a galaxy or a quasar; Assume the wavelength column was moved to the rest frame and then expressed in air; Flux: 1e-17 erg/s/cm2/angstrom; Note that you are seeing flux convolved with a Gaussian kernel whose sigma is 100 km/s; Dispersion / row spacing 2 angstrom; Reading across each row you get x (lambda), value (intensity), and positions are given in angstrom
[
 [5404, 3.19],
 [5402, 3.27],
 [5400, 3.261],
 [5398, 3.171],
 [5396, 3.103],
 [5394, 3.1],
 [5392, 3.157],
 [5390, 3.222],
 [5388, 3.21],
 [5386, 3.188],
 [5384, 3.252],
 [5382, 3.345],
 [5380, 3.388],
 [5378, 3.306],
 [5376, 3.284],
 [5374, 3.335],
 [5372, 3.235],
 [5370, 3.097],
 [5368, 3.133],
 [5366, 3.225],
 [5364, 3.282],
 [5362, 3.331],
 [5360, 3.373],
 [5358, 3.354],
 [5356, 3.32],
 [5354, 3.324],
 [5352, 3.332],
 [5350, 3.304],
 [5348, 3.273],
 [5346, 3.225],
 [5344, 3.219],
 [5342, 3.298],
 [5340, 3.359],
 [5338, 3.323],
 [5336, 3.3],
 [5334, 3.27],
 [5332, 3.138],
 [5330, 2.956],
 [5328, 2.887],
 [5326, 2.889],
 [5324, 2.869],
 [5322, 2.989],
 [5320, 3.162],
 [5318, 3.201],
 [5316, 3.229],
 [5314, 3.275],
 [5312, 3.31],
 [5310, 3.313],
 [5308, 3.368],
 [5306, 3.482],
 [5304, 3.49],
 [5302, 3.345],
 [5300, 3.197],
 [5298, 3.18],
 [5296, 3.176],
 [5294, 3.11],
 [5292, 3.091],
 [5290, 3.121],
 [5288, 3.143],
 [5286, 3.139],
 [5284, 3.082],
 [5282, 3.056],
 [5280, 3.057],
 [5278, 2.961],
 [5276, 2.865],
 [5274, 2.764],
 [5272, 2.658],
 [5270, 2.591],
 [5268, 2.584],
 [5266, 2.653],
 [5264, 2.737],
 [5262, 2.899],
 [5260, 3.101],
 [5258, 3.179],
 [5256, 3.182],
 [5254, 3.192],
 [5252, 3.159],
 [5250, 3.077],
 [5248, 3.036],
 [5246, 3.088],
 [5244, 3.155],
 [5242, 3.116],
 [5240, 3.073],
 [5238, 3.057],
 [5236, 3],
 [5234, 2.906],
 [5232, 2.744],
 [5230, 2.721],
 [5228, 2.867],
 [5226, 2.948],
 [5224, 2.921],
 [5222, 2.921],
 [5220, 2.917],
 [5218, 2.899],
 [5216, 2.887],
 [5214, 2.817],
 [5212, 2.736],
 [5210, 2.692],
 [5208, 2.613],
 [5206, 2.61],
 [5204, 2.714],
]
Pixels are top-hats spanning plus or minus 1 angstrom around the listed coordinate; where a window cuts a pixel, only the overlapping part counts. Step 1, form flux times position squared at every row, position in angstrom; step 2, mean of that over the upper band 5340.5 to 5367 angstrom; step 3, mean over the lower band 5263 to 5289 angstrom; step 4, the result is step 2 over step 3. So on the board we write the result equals 1.18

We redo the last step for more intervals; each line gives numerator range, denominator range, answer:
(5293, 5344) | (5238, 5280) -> 1.11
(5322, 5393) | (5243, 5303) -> 1.10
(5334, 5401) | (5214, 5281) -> 1.16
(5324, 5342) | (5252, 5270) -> 1.10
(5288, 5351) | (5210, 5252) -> 1.13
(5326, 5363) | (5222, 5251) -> 1.14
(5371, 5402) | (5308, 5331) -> 1.07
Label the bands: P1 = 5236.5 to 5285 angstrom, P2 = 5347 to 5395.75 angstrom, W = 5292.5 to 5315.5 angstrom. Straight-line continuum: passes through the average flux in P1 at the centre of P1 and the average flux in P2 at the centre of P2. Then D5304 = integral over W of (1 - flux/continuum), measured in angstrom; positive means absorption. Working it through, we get -1.5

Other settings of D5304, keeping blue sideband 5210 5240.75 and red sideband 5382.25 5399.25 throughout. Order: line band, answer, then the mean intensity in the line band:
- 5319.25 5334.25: 0.3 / 3.01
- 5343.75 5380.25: -1.7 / 3.28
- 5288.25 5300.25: -0.5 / 3.14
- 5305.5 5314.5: -0.9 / 3.35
